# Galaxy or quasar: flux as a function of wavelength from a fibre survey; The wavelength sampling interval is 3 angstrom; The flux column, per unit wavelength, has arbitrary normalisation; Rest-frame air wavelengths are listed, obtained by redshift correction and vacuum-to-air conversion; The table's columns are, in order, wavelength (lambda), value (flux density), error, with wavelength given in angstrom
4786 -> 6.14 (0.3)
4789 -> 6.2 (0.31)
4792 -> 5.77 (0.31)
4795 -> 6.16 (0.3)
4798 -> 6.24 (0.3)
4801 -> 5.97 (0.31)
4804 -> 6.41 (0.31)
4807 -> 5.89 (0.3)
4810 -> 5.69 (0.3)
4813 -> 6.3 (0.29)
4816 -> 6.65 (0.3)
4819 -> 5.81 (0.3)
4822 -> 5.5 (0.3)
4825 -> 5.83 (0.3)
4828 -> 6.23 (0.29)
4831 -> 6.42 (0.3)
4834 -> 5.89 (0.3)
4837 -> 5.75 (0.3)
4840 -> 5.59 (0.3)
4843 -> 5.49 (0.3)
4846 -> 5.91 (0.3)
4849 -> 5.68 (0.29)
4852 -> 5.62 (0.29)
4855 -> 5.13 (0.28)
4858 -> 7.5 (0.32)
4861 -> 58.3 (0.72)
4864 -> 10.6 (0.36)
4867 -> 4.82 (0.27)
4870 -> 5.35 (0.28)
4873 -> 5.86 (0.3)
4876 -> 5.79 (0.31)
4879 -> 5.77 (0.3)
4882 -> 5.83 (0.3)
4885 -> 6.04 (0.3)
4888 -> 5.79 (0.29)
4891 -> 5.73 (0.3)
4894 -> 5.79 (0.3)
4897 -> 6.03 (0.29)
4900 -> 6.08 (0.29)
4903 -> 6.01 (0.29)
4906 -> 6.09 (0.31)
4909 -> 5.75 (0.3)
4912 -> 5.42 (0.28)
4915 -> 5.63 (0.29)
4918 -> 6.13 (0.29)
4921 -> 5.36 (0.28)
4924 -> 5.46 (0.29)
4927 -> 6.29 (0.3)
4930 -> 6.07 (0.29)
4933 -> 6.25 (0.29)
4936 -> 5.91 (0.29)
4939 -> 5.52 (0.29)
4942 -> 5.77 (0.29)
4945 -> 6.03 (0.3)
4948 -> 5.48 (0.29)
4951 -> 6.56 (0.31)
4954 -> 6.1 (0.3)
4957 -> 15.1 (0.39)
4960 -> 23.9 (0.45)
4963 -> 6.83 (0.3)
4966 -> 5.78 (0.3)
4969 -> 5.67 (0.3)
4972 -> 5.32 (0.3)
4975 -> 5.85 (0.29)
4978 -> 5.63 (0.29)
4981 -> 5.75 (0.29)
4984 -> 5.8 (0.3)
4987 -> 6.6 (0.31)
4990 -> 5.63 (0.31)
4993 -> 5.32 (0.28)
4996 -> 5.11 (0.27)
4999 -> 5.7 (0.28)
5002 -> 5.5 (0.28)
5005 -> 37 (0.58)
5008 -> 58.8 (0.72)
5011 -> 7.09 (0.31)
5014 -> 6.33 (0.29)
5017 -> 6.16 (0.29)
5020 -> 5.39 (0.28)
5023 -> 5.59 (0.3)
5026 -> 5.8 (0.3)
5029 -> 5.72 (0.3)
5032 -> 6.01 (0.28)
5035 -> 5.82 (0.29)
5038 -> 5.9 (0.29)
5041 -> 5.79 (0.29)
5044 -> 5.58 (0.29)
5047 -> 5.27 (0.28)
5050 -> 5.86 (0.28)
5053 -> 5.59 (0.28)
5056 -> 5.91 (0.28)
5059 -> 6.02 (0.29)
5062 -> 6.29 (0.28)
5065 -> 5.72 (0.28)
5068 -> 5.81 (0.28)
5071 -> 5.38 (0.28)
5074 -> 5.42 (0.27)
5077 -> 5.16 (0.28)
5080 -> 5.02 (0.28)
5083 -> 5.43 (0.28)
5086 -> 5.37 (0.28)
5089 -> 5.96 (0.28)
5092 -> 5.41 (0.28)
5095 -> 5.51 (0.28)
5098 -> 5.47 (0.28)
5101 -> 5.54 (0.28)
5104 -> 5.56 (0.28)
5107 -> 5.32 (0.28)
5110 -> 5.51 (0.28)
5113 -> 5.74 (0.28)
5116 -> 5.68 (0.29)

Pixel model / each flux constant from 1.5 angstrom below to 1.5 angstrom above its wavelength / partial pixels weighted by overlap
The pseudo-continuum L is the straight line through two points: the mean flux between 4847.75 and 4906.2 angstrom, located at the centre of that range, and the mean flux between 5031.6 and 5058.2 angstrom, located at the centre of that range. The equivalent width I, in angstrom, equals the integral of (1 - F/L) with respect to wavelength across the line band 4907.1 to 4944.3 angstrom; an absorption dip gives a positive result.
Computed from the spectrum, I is 9.8 angstrom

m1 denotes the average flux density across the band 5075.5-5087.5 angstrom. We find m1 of 5.25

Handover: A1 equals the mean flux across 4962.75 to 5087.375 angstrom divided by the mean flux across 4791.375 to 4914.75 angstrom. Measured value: 1.1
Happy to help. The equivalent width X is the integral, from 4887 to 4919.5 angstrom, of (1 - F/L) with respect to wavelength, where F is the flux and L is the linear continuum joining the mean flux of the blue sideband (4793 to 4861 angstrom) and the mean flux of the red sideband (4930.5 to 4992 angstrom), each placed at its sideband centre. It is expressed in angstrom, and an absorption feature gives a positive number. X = 6.0 angstrom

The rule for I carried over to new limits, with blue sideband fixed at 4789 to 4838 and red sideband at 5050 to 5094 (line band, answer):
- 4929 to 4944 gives -0.2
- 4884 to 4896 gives 0.2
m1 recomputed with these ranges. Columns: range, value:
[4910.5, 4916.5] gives 5.52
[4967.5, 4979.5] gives 5.62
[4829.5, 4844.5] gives 5.83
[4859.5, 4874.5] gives 17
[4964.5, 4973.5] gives 5.59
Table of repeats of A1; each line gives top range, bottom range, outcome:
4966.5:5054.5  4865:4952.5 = 1.48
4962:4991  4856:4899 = 0.60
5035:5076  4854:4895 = 0.57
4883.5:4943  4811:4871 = 0.67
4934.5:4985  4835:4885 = 0.82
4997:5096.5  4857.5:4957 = 1.07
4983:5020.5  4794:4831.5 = 2.08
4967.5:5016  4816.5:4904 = 1.41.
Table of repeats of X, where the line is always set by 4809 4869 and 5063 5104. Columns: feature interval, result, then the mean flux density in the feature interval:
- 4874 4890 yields 4.5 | 5.84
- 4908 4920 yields 3.1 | 5.72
